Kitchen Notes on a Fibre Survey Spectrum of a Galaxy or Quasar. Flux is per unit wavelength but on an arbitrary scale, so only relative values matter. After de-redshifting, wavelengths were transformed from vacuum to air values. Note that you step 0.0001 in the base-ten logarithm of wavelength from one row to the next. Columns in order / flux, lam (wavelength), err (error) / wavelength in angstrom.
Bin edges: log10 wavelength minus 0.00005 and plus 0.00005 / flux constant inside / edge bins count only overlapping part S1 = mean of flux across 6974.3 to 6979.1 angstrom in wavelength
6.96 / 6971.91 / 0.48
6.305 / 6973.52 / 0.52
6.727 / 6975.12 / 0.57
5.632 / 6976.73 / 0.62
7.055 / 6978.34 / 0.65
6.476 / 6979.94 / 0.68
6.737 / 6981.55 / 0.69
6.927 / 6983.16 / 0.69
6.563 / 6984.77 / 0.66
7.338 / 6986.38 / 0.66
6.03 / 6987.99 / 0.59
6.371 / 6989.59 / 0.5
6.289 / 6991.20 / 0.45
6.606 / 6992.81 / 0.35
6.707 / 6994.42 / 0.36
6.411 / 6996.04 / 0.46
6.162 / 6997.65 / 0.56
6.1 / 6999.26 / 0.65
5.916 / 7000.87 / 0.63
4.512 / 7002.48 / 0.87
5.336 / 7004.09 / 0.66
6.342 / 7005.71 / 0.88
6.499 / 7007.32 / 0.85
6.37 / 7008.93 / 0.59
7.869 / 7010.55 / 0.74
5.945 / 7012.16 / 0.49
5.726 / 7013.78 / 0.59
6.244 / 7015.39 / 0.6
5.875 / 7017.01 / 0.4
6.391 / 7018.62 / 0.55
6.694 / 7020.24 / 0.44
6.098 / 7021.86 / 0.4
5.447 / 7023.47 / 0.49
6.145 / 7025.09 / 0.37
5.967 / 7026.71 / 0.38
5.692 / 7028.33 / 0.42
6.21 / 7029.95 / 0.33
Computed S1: 6.46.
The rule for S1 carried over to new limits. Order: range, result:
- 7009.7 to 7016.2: 6.44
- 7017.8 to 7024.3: 6.16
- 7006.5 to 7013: 6.67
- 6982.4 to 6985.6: 6.74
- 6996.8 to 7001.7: 6.06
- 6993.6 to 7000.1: 6.34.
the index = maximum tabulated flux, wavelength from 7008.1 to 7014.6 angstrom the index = 7.869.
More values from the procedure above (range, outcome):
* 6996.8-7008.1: 6.499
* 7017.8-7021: 6.694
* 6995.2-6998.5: 6.411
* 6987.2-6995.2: 6.707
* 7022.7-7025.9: 6.145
